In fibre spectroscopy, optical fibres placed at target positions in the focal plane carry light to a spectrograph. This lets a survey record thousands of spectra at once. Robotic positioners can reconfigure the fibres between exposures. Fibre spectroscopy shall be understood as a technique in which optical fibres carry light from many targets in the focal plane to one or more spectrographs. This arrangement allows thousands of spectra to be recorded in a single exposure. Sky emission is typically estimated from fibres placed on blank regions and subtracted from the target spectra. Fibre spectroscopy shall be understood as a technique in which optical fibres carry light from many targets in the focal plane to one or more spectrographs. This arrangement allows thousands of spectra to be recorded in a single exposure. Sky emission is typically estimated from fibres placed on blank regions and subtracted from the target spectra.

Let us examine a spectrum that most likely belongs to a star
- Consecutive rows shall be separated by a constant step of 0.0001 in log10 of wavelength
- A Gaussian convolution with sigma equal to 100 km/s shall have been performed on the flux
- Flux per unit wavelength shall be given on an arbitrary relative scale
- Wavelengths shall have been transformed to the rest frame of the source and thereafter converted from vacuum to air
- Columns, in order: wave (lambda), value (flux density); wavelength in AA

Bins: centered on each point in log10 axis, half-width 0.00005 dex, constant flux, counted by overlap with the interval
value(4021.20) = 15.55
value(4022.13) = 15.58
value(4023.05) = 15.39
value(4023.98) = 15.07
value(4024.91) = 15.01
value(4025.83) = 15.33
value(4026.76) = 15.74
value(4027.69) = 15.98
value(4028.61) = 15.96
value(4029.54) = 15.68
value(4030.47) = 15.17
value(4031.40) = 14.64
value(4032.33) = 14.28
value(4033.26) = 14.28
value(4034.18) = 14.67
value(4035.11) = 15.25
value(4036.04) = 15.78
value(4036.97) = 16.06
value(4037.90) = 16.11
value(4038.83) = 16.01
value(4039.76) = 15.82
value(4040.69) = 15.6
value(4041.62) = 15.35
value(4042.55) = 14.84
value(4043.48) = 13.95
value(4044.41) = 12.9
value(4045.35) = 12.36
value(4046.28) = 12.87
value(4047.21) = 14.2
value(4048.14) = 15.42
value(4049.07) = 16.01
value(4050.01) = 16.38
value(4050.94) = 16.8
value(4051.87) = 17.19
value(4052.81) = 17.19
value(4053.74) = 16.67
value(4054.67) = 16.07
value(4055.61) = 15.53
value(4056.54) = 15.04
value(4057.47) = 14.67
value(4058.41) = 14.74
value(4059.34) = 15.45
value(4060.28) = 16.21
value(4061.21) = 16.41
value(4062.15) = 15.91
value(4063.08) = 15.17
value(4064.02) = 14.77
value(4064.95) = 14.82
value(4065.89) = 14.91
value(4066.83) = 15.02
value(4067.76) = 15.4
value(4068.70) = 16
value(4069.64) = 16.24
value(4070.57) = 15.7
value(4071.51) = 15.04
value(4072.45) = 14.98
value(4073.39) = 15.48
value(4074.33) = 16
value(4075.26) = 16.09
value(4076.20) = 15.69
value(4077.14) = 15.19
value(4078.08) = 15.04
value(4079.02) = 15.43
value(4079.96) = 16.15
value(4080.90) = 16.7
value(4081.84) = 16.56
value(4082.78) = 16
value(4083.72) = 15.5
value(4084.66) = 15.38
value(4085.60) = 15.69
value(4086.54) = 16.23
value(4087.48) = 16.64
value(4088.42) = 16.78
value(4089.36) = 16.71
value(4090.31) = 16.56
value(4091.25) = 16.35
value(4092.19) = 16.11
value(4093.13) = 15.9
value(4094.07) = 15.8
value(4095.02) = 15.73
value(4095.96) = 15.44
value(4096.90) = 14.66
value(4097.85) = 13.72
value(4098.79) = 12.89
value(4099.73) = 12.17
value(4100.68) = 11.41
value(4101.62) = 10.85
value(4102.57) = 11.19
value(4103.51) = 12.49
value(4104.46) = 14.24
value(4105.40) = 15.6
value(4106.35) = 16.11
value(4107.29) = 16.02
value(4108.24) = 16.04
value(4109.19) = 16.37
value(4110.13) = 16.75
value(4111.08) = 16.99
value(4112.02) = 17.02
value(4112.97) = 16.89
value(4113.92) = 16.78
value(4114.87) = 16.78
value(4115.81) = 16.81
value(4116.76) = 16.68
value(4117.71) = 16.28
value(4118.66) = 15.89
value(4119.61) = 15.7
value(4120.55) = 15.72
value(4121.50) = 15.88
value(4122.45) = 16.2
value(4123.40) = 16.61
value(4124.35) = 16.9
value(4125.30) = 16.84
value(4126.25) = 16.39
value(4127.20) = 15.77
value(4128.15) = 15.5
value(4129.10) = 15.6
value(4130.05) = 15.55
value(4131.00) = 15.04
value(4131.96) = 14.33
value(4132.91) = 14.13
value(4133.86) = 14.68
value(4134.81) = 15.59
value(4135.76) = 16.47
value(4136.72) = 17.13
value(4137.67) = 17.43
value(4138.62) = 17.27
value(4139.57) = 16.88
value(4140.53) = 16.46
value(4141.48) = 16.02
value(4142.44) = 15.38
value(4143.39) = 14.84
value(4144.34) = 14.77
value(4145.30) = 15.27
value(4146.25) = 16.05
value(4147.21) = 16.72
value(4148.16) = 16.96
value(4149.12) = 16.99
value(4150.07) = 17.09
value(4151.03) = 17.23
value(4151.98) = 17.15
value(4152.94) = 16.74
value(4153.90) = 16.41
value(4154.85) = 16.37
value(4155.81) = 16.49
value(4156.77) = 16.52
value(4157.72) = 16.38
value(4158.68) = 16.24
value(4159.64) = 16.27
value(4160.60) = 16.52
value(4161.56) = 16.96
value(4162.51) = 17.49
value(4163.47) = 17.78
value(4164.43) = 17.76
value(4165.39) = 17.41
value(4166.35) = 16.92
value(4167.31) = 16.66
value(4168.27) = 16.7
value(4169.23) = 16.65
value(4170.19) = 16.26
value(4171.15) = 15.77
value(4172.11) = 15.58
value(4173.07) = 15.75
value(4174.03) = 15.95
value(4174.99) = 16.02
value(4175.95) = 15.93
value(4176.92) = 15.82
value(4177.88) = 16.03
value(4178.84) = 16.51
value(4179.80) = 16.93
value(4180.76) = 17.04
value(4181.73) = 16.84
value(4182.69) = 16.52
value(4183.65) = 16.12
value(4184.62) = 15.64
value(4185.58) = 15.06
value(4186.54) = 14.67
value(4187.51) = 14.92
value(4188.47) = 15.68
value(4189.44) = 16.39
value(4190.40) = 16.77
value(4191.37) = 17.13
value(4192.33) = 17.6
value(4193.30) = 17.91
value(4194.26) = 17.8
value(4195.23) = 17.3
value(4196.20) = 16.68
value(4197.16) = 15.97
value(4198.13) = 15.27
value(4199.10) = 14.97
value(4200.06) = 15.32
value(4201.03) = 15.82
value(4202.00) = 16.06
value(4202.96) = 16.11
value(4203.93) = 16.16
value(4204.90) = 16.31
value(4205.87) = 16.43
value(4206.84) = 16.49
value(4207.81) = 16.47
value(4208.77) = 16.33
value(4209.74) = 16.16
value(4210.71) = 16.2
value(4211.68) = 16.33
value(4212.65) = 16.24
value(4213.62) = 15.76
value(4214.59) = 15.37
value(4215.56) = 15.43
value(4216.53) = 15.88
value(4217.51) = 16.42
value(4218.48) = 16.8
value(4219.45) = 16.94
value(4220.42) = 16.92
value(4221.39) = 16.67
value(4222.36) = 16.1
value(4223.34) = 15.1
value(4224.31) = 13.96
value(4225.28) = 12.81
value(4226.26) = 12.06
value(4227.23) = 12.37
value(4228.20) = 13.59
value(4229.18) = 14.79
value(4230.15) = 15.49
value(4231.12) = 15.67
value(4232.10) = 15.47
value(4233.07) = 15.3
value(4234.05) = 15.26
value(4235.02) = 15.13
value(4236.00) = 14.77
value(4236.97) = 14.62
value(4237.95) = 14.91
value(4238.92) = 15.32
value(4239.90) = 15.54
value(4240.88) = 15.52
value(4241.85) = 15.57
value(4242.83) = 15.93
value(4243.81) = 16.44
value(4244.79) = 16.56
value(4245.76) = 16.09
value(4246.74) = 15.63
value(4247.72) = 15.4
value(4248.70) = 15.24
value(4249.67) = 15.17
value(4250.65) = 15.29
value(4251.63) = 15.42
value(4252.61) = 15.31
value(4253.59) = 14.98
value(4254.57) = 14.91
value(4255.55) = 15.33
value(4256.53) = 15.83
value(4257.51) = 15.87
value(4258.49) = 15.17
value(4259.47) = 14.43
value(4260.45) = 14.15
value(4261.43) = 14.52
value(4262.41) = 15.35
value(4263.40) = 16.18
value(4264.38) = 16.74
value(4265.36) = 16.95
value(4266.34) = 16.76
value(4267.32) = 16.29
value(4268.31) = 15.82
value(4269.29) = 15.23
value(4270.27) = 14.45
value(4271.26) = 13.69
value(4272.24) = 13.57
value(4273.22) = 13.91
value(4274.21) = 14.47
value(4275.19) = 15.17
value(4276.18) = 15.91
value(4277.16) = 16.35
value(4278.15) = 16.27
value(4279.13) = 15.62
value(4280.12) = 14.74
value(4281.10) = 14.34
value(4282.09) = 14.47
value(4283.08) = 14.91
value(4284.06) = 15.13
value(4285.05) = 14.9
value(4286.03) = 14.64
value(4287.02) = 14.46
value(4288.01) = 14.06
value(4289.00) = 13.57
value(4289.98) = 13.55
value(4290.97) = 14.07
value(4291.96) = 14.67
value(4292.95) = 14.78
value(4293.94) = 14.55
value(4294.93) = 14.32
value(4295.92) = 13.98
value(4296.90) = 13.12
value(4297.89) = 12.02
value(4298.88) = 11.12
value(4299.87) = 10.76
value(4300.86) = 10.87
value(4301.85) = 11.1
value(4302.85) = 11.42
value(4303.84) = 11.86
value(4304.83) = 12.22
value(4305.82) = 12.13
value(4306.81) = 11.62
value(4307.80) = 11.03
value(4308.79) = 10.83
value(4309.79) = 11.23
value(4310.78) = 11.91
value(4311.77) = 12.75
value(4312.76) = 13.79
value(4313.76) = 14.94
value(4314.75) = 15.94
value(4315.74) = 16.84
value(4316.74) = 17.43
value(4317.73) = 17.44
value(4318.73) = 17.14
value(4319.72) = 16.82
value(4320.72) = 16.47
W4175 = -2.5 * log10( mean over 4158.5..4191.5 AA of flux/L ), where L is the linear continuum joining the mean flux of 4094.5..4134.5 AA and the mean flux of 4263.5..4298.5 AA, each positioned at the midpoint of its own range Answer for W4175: -0.09 mag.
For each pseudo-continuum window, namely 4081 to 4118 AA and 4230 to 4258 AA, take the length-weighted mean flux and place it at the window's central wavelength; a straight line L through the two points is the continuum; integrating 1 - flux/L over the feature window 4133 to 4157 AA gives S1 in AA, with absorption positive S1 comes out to -1.35 AA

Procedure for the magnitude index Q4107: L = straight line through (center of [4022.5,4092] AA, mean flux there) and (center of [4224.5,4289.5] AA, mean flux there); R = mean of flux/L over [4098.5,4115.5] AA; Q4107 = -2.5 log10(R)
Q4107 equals 0.04 mag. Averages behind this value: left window 15.5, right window 15.1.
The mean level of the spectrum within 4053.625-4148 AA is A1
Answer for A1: 15.6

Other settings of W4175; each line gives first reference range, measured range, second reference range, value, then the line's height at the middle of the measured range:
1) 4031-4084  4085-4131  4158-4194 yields 0.02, 15.9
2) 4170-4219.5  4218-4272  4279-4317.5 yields -0.03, 14.9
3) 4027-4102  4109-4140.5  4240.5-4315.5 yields -0.08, 15.1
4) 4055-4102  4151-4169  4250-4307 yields -0.13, 15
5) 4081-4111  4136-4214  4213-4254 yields -0.08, 15.2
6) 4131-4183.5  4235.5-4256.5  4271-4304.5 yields -0.05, 14.7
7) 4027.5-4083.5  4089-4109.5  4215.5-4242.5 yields 0.05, 15.4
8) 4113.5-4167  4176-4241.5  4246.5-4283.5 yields 0.00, 15.7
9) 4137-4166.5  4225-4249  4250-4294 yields 0.03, 15.5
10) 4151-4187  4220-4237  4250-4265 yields 0.06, 15.7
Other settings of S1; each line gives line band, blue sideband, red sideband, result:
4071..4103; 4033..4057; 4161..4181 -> 1.1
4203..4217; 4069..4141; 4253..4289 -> -0.7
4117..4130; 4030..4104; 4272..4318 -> -1.1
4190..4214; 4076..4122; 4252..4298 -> -1.9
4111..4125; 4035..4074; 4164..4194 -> -0.5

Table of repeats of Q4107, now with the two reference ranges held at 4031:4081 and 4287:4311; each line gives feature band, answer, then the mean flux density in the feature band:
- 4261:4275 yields -0.18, 15.3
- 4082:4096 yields -0.08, 16.1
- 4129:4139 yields -0.09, 15.7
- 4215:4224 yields -0.20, 16.2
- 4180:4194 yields -0.18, 16.3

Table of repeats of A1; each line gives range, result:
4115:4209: 16.3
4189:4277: 15.6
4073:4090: 16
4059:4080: 15.5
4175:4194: 16.3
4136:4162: 16.5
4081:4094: 16.2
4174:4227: 16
